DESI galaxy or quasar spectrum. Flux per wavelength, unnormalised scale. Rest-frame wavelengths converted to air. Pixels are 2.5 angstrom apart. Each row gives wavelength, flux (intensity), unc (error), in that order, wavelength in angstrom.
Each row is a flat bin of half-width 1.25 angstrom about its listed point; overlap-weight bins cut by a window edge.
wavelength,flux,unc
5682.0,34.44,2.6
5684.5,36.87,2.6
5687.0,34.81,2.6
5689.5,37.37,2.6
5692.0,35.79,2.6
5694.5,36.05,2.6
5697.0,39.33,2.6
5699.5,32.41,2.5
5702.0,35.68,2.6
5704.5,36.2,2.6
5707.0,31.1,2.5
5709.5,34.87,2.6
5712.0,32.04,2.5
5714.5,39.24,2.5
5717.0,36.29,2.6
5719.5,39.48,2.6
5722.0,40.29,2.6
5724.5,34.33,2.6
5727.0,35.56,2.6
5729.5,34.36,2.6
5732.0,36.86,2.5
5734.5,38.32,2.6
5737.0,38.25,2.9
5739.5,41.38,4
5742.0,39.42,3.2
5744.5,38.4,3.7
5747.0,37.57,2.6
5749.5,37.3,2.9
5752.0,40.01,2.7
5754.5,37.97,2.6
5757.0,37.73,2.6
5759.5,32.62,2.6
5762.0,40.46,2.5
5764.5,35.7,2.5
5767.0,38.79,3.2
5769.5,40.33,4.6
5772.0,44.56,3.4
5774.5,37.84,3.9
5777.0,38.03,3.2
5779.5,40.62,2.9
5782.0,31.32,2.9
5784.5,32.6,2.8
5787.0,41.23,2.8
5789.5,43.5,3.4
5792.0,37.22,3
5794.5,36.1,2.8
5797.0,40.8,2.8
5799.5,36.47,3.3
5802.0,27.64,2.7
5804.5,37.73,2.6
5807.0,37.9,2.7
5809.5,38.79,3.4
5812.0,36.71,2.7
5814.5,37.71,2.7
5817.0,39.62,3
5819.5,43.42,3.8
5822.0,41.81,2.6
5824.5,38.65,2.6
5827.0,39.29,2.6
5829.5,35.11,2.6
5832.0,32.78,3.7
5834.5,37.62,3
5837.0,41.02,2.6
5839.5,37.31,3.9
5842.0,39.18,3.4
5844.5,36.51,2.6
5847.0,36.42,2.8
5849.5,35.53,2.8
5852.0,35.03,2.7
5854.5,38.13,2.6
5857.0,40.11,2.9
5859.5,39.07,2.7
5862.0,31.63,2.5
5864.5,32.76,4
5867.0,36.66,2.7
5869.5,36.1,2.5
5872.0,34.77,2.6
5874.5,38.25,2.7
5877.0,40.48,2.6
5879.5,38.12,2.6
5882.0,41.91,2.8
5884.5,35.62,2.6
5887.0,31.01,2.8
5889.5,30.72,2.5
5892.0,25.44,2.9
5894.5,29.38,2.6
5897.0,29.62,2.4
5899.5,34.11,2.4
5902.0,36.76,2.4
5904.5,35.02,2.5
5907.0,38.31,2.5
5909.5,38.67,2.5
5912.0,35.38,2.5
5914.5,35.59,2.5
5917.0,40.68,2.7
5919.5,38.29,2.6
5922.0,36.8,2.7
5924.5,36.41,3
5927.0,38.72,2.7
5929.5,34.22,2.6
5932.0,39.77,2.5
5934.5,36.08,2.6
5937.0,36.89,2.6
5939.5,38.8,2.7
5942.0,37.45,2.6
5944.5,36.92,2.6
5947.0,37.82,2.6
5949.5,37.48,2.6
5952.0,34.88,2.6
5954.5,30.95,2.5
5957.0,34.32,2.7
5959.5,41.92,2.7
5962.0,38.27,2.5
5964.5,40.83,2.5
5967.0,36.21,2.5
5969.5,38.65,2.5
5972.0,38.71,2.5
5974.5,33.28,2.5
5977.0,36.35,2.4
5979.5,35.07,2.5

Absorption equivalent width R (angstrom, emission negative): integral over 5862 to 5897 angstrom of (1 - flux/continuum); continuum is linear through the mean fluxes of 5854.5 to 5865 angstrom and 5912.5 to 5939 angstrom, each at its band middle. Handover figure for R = 2.14 angstrom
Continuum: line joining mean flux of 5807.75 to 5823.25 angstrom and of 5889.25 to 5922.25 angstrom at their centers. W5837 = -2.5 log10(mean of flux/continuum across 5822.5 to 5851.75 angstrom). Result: 0.03 mag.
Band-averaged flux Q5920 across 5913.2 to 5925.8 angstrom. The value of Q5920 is 37.5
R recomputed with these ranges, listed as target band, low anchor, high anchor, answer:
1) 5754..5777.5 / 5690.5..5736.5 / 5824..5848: -1.16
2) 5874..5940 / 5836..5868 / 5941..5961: 1.32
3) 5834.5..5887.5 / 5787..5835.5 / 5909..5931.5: 0.81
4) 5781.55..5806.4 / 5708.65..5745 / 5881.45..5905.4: -0.87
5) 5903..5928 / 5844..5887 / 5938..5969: -0.26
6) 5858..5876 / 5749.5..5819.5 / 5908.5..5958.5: 0.75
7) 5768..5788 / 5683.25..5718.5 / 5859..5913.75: -1.67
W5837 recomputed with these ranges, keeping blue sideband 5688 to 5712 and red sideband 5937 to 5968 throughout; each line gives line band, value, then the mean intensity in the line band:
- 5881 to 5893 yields 0.12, 32.9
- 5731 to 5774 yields -0.09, 38.6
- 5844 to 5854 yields 0.01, 36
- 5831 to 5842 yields -0.04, 37.5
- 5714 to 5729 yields -0.06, 37.3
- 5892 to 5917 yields 0.07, 34.6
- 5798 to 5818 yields -0.02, 36.6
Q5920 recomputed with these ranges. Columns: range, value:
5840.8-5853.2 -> 36.5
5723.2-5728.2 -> 35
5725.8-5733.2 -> 35.6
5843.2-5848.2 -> 36.5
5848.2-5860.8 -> 37.5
